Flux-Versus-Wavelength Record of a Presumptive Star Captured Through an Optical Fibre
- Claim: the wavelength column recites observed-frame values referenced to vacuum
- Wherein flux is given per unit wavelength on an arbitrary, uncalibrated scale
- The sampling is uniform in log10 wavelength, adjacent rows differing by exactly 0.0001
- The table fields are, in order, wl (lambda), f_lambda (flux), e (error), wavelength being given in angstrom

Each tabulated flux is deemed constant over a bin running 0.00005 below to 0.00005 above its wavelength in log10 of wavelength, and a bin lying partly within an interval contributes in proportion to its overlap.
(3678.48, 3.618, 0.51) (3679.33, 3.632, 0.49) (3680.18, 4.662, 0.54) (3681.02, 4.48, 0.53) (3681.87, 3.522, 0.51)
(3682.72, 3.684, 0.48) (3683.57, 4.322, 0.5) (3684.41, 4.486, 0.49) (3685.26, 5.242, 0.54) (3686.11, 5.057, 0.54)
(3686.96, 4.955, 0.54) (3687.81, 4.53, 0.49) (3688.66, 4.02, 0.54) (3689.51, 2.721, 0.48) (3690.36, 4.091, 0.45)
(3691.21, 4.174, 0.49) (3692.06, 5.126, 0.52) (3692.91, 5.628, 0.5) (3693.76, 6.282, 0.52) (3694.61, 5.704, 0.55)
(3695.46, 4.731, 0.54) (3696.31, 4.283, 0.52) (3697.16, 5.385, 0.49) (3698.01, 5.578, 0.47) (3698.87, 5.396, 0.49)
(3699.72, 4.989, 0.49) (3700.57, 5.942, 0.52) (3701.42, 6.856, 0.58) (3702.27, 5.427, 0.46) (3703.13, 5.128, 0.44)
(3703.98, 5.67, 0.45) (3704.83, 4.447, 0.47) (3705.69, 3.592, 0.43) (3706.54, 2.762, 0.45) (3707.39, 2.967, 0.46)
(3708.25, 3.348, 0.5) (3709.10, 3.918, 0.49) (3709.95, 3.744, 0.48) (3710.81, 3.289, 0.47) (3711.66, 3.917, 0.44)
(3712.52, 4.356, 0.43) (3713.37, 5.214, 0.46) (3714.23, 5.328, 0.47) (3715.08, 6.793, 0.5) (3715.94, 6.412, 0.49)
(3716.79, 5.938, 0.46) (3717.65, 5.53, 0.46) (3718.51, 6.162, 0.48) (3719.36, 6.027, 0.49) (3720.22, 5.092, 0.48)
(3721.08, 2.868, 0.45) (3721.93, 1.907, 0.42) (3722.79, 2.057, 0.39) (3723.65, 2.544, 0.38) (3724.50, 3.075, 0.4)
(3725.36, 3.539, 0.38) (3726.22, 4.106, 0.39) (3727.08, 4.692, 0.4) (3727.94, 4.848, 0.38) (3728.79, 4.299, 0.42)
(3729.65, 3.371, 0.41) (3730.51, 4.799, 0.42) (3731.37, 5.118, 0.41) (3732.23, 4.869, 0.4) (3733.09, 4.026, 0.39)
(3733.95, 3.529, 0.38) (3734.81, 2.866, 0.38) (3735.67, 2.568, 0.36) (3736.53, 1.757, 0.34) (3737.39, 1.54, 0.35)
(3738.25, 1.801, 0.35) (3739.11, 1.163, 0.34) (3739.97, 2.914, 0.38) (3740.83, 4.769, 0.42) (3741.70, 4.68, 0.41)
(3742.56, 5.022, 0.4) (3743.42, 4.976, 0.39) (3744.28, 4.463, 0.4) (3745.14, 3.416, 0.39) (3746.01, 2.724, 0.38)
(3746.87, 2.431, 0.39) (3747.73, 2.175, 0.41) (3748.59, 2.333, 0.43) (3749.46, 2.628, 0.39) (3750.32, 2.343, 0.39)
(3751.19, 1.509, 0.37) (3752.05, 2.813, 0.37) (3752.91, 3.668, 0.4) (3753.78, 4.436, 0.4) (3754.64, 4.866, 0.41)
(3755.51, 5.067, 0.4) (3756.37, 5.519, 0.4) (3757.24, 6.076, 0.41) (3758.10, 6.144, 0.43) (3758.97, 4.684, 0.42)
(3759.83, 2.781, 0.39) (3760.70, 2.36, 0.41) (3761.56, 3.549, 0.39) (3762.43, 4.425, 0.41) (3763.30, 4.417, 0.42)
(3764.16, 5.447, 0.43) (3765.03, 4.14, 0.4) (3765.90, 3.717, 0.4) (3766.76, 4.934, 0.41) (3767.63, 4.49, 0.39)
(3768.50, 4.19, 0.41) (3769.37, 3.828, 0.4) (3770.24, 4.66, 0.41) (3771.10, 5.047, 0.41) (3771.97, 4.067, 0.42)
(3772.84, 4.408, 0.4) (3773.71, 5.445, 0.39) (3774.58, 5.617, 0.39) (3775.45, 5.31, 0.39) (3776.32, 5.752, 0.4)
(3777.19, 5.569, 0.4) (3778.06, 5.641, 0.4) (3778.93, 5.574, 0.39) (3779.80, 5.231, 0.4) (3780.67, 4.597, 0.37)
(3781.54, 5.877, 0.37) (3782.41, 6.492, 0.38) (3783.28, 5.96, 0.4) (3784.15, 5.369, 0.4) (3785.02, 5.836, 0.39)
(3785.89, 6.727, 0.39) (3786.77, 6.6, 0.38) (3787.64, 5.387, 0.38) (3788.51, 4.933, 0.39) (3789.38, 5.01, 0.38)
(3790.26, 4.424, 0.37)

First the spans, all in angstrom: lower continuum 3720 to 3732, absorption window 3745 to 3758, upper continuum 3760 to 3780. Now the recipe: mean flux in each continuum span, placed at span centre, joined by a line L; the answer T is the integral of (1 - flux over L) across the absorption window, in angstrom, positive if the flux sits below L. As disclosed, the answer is 2.29 angstrom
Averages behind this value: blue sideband 3.73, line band 3.54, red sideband 4.66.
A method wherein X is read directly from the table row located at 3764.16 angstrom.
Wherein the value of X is 5.447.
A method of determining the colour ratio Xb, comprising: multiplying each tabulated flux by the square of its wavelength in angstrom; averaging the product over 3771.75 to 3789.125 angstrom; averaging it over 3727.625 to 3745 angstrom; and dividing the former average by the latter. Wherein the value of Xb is 1.55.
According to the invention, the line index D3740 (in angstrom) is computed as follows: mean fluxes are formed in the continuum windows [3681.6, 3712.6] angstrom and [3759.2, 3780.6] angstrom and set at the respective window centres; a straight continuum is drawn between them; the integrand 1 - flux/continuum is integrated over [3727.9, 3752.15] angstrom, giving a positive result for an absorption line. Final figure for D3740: 6.9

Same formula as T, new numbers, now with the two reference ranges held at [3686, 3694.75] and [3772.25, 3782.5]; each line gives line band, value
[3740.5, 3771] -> 7.2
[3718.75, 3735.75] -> 3.9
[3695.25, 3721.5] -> -0.1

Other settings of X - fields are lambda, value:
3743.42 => 4.976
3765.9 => 3.717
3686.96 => 4.955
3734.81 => 2.866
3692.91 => 5.628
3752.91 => 3.668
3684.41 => 4.486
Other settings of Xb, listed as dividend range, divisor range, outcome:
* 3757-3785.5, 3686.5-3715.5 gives 1.08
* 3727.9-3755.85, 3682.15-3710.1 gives 0.75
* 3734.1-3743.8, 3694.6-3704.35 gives 0.59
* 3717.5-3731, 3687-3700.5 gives 0.84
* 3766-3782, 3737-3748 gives 1.56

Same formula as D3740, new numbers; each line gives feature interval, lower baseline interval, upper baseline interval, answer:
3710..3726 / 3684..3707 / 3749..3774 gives 0.8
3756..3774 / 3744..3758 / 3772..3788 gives 0.1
